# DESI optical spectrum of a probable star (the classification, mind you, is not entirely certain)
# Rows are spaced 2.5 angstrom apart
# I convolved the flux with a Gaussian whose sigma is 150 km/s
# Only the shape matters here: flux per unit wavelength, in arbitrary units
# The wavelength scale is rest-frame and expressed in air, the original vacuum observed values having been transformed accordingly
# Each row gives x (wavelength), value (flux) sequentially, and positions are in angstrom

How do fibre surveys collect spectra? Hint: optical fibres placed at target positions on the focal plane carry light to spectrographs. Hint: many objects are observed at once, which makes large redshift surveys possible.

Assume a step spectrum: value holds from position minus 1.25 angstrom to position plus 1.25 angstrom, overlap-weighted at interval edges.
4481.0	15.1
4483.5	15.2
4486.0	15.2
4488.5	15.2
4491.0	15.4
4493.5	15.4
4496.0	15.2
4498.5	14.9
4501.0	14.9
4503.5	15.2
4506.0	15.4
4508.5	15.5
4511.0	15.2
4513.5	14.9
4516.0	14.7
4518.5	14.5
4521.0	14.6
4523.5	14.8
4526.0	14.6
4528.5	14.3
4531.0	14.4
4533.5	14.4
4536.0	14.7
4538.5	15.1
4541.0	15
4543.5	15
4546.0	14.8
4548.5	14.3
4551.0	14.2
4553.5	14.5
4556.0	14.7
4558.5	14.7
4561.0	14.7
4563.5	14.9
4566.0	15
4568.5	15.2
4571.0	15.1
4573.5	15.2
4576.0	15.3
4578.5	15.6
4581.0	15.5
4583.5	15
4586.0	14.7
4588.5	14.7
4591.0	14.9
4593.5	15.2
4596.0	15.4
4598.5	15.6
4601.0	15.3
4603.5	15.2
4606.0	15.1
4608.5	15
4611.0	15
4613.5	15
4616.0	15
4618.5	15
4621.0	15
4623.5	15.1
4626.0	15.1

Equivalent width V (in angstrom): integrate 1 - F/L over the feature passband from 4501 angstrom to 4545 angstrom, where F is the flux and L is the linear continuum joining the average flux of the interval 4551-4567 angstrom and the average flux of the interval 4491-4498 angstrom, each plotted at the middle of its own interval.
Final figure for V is 0.5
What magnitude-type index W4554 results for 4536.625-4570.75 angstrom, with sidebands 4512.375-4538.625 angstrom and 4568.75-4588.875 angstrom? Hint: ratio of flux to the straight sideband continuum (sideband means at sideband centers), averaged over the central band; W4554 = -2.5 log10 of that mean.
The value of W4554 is 0.01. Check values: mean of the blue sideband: 14.6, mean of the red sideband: 15.2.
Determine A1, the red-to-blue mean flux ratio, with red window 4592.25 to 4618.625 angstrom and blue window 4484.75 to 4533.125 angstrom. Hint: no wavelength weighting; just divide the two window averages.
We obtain 1.01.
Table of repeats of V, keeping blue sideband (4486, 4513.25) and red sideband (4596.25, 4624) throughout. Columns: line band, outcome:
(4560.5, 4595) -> 0.2 angstrom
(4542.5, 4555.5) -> 0.5 angstrom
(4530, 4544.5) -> 0.4 angstrom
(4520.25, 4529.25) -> 0.4 angstrom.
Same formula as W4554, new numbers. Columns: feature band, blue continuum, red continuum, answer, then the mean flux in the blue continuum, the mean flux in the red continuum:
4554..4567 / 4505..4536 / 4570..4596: 0.02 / 14.8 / 15.1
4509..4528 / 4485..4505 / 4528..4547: 0.01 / 15.2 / 14.7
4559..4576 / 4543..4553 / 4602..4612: -0.02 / 14.5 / 15.1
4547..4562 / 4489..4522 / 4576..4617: 0.04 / 15.1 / 15.1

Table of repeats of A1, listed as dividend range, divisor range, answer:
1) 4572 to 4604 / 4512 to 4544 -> 1.03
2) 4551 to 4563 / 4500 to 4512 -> 0.96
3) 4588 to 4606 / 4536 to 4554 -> 1.03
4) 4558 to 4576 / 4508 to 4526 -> 1.01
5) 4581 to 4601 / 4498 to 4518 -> 1.00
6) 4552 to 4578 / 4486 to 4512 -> 0.98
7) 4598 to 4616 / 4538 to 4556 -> 1.03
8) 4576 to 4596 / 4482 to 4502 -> 1.00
